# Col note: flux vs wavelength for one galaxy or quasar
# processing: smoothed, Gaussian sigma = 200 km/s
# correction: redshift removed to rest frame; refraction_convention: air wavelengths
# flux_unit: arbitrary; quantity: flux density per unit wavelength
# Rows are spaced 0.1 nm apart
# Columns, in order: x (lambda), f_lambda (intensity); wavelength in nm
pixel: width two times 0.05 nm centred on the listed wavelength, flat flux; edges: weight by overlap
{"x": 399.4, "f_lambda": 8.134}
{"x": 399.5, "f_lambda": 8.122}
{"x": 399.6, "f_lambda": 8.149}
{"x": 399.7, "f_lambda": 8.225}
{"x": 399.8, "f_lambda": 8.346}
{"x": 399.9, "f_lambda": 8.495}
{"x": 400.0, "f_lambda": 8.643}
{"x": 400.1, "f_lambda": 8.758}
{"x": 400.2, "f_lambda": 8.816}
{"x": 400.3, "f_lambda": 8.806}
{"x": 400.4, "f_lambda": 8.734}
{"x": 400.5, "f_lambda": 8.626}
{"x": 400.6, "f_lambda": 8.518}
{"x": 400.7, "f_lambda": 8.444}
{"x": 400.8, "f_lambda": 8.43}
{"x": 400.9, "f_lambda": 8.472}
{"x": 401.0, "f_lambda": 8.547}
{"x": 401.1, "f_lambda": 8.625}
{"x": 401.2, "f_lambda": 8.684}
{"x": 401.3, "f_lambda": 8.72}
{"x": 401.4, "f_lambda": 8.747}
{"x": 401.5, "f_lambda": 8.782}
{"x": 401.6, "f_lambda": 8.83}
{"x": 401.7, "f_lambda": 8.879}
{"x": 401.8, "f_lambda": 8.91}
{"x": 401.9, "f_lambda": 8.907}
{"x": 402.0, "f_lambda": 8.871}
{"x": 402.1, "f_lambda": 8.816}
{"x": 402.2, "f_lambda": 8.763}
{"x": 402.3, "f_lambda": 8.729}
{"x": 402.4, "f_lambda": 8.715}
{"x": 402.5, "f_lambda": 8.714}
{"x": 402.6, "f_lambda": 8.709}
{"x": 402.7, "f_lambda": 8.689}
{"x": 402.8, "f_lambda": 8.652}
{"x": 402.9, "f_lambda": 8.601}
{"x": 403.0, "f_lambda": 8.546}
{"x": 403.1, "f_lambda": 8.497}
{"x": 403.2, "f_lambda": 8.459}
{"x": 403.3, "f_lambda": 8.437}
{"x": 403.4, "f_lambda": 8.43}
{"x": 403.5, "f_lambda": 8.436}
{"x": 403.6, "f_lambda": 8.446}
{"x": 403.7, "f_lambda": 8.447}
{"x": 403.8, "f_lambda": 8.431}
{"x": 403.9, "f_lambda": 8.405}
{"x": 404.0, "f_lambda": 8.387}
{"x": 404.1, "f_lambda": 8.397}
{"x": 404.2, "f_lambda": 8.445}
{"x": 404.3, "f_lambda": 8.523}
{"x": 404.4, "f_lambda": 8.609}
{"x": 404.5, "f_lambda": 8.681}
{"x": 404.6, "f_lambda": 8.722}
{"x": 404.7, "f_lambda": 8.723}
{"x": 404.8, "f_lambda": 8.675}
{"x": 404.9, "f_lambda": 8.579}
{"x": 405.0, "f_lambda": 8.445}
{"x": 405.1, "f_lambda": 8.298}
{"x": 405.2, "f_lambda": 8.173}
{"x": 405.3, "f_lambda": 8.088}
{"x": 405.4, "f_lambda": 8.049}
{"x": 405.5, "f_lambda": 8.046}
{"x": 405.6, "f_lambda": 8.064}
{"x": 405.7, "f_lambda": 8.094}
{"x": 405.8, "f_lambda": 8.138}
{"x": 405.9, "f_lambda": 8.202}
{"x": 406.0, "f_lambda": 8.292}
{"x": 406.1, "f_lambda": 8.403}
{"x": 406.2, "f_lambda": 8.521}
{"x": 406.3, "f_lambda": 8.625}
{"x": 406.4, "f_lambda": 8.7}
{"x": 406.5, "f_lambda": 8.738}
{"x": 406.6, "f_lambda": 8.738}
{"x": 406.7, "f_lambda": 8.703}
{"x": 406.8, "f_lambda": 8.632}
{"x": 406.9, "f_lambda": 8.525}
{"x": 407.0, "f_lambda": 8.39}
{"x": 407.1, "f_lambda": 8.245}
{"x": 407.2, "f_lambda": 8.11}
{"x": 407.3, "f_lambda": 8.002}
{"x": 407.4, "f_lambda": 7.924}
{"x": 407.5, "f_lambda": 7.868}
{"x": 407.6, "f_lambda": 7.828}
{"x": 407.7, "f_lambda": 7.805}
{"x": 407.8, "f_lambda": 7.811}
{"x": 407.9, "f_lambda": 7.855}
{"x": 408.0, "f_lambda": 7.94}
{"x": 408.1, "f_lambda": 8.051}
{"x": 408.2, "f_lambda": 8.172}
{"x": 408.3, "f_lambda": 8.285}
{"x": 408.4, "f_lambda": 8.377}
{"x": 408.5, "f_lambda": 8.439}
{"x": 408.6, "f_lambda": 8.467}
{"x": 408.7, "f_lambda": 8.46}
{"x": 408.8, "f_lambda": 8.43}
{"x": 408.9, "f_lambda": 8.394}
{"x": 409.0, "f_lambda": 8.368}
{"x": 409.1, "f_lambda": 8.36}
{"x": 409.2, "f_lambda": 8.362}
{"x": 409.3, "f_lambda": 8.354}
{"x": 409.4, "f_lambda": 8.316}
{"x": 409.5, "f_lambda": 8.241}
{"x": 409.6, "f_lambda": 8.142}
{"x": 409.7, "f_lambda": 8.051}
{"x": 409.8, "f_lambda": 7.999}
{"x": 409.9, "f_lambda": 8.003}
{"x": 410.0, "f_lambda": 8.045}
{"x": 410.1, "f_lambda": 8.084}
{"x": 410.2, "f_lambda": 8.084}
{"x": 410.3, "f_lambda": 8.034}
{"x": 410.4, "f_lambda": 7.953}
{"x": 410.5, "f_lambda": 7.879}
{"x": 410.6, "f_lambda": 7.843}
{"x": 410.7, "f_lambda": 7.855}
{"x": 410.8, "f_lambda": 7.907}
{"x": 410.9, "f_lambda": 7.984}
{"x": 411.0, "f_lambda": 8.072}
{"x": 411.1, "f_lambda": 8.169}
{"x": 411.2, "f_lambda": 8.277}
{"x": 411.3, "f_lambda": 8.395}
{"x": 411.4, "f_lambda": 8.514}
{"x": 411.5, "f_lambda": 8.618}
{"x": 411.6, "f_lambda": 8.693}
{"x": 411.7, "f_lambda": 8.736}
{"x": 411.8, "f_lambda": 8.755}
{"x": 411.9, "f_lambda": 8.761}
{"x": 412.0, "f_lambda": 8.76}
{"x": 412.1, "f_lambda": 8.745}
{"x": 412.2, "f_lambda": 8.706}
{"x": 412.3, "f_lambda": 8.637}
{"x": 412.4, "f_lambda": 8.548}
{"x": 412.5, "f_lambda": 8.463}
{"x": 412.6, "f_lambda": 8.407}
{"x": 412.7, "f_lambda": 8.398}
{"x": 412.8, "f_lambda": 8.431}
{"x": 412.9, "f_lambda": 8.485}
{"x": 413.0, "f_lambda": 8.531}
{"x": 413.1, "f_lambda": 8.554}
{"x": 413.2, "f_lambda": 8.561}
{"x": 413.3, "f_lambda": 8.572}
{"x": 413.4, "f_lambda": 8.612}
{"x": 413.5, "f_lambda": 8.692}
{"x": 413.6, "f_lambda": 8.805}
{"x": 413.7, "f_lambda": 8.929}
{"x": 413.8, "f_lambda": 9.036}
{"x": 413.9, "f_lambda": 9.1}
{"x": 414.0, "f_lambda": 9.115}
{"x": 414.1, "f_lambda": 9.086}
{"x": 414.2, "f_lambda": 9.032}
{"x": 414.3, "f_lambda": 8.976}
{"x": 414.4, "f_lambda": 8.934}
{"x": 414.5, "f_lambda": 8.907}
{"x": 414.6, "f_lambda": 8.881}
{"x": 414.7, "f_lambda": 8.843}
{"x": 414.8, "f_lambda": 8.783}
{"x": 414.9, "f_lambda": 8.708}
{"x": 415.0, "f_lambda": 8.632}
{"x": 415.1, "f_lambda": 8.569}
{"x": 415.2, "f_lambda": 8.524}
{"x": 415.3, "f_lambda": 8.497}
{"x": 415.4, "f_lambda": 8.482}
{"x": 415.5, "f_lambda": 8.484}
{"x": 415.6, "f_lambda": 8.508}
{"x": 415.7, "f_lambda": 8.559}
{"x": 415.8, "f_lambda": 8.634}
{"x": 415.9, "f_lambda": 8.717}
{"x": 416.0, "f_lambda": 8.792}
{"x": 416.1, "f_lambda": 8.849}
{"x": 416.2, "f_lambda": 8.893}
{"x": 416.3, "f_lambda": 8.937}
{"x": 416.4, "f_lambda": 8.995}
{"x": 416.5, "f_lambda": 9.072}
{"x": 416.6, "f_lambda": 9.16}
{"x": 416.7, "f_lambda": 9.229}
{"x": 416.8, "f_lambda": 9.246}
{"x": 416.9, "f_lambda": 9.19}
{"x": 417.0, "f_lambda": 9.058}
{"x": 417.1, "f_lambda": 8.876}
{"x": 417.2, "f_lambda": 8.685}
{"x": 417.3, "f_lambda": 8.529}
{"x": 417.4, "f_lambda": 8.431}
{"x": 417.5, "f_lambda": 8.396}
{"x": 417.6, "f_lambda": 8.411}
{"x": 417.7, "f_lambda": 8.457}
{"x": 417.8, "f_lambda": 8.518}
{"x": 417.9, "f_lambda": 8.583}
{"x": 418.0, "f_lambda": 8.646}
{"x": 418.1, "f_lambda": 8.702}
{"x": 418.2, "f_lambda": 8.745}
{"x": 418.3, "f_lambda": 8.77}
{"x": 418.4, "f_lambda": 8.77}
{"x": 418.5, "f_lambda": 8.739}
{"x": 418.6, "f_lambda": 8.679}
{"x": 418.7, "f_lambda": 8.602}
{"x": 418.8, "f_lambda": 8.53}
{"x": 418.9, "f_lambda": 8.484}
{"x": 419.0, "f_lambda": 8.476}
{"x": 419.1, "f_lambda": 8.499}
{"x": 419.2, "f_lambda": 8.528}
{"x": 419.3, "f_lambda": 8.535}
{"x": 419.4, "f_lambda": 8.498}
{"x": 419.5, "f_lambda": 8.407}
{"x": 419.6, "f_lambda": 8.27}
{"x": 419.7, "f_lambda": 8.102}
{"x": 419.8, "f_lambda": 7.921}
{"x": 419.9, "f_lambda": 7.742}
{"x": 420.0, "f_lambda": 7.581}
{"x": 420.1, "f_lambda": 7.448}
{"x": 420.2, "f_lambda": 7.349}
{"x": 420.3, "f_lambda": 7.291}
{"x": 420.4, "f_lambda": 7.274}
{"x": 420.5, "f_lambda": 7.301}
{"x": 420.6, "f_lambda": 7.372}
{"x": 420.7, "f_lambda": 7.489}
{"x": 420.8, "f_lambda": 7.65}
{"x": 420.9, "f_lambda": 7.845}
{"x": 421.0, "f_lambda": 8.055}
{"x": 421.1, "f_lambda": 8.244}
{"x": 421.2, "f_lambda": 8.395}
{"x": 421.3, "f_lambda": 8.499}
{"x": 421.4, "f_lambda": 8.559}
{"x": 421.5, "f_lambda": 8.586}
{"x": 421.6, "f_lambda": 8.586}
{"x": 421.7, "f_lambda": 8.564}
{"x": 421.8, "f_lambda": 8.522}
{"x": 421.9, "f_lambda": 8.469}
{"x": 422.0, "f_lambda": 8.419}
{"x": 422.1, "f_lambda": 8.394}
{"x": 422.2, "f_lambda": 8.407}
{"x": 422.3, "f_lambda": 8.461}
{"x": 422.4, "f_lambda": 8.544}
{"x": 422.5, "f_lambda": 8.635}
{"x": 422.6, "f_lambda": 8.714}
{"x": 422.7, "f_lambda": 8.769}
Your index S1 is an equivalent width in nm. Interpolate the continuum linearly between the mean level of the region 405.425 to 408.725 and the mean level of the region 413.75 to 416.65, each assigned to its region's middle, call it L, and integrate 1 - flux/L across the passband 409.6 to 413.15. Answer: 0.10 nm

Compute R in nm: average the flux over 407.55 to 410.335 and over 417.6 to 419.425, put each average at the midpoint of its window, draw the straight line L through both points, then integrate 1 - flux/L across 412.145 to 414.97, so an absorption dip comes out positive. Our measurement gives -0.12 nm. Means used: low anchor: 8.17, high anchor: 8.59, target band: 8.74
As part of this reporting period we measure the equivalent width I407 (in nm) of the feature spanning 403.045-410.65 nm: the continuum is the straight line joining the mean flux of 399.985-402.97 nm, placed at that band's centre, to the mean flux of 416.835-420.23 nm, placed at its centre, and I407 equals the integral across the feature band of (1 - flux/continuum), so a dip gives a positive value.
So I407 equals 0.29 nm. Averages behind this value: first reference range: 8.7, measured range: 8.29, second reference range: 8.46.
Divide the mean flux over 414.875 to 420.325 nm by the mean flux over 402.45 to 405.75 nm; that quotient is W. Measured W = 1.0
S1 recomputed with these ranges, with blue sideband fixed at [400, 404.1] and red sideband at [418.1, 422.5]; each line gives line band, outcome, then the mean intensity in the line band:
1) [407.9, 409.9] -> 0.05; 8.26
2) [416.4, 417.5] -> -0.08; 8.92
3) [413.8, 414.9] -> -0.08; 8.96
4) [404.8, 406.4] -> 0.05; 8.29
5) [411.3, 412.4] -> -0.03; 8.67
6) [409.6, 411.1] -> 0.08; 8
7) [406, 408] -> 0.06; 8.28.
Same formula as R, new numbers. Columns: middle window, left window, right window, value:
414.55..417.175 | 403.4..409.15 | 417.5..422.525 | -0.165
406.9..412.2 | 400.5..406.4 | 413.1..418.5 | 0.261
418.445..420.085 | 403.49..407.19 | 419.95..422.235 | -0.055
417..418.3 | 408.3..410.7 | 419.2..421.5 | -0.099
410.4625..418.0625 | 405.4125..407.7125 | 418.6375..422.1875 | -0.414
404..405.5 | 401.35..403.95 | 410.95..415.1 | 0.037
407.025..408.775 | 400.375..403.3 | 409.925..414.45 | 0.095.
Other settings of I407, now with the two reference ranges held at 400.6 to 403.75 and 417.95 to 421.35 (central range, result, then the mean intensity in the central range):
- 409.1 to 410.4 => 0.04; 8.14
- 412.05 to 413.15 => -0.02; 8.54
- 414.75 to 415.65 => -0.03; 8.58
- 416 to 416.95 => -0.09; 9.05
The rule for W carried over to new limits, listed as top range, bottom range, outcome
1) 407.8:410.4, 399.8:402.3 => 0.94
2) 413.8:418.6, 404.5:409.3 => 1.06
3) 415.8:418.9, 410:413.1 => 1.05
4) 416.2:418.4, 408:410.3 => 1.07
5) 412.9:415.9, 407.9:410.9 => 1.07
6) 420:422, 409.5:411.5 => 0.99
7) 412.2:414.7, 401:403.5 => 1.01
